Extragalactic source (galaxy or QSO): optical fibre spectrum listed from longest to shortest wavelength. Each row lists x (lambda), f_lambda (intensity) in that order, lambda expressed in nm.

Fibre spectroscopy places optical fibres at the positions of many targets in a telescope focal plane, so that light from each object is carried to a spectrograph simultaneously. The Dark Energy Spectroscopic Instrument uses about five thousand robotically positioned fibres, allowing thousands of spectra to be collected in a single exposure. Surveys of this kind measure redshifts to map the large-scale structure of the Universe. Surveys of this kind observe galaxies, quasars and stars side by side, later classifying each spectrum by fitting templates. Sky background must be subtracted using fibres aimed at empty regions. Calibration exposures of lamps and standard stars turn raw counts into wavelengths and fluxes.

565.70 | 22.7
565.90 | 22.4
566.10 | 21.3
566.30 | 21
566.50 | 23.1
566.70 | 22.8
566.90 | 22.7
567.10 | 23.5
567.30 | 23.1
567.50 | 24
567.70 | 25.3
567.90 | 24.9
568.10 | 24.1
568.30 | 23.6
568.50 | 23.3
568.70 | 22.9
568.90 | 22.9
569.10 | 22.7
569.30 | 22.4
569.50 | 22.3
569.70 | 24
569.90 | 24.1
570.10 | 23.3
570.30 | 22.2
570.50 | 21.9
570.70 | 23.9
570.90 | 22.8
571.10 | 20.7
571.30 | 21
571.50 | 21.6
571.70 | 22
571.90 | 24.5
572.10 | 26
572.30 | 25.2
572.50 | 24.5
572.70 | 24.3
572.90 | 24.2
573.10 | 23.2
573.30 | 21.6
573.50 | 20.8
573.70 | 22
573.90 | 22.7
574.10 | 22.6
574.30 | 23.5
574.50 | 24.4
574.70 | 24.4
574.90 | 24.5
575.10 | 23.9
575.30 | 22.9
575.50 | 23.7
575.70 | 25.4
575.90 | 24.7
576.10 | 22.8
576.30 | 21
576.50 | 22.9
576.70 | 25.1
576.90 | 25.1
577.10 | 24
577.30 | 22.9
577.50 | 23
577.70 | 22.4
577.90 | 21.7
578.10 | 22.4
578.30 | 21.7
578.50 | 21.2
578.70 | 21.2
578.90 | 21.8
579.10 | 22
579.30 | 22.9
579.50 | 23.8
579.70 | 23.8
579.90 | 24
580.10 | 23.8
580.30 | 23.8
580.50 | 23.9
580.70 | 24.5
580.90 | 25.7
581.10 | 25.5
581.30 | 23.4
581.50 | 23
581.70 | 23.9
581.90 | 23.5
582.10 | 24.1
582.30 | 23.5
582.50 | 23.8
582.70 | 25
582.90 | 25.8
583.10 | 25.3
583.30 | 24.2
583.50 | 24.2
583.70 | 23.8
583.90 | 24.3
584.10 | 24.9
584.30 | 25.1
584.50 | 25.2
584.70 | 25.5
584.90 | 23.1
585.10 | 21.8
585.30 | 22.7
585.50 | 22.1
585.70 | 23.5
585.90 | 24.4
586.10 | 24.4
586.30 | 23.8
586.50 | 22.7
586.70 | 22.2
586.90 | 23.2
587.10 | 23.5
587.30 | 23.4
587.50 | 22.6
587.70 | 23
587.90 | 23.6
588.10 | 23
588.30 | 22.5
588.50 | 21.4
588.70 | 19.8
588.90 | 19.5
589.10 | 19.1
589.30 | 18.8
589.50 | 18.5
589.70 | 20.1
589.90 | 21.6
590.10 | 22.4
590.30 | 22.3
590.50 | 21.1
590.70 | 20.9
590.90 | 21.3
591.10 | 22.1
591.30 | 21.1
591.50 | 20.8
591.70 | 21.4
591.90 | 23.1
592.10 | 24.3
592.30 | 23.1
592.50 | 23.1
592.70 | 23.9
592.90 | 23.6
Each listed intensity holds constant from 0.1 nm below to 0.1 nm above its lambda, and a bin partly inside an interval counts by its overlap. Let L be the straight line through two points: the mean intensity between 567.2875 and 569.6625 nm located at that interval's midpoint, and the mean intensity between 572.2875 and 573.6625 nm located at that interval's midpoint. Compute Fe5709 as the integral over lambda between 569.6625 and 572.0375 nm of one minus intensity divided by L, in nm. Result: 0.07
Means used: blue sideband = 23.5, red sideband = 23.2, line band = 22.7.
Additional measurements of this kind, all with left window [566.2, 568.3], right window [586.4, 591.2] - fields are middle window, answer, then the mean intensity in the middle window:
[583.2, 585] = -0.20 nm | 24.5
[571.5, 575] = -0.08 nm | 23.5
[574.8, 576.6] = -0.06 nm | 23.5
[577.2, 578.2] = 0.00 nm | 22.5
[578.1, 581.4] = -0.13 nm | 23.3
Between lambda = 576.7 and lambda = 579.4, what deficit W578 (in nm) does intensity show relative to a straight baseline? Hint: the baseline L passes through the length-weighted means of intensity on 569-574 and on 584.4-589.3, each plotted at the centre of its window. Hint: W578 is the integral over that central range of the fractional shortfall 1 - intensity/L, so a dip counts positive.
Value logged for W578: 0.030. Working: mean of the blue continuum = 23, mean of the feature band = 22.6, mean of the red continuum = 22.7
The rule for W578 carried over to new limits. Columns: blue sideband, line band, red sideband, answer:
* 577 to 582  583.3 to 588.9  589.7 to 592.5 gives -0.20 nm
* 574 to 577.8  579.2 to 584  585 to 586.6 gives -0.16 nm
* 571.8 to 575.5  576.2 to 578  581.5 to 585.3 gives 0.05 nm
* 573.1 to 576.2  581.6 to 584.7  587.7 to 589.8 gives -0.39 nm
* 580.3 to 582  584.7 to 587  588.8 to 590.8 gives -0.11 nm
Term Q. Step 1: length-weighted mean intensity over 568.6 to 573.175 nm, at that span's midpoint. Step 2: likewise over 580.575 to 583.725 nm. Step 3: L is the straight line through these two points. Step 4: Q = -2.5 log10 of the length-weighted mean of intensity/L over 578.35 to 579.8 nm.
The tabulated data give 0.08 mag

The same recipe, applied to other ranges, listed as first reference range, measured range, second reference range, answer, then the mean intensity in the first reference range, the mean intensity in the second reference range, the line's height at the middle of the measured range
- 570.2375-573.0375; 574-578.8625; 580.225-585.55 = 0.02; 23.2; 24.2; 23.6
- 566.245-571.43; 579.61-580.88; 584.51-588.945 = -0.05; 23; 22.9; 22.9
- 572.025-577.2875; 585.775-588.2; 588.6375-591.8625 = -0.10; 23.6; 20.7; 21.3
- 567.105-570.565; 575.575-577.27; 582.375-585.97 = 0.00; 23.4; 24.1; 23.8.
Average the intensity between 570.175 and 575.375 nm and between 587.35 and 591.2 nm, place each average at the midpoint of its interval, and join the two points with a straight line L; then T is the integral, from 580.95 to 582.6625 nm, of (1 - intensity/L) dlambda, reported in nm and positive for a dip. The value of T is -0.14 nm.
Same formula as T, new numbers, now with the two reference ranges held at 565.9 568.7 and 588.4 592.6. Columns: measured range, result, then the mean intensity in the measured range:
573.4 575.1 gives -0.04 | 23.2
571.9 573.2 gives -0.10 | 24.6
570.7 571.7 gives 0.05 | 21.8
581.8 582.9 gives -0.11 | 24.1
